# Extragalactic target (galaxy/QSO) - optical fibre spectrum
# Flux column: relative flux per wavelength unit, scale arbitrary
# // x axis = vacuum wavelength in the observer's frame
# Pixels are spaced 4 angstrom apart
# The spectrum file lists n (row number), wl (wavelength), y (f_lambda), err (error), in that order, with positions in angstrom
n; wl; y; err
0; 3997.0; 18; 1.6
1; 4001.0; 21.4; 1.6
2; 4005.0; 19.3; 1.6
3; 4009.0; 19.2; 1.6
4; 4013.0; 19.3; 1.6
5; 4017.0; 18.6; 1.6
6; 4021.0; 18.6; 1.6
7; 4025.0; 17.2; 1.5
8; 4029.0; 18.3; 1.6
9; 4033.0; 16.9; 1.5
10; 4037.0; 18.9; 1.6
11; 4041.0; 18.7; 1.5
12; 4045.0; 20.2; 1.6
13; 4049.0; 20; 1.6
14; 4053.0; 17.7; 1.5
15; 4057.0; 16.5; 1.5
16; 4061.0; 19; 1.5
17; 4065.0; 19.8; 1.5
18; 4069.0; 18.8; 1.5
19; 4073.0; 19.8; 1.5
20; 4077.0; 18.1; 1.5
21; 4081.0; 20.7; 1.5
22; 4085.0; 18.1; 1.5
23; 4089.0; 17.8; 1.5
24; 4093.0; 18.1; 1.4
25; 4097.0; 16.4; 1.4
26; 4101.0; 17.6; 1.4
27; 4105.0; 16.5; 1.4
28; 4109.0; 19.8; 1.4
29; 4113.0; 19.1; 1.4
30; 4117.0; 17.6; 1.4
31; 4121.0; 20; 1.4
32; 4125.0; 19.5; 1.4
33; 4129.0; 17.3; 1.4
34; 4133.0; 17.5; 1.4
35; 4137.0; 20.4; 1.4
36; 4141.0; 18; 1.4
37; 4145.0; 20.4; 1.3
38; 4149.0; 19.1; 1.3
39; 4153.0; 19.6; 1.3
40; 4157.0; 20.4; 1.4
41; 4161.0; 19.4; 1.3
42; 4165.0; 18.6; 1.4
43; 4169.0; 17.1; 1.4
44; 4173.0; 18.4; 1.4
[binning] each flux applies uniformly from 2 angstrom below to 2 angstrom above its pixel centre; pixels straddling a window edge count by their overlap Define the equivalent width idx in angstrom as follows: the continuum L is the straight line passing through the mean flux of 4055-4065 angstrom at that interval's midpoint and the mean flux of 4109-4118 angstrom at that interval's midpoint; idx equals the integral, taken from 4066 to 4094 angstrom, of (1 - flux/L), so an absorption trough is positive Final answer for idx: -0.7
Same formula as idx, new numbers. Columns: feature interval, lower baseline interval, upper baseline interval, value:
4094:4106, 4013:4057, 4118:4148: 1.2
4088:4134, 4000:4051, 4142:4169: 2.6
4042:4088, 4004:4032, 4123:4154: -0.6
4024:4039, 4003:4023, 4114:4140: 0.9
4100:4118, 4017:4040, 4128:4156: 0.5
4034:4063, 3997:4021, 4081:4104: 0.0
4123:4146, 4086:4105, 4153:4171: -0.6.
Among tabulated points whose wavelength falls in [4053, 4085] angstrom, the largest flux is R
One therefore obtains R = 20.7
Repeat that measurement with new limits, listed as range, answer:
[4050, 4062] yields 19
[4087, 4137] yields 20.4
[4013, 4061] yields 20.2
